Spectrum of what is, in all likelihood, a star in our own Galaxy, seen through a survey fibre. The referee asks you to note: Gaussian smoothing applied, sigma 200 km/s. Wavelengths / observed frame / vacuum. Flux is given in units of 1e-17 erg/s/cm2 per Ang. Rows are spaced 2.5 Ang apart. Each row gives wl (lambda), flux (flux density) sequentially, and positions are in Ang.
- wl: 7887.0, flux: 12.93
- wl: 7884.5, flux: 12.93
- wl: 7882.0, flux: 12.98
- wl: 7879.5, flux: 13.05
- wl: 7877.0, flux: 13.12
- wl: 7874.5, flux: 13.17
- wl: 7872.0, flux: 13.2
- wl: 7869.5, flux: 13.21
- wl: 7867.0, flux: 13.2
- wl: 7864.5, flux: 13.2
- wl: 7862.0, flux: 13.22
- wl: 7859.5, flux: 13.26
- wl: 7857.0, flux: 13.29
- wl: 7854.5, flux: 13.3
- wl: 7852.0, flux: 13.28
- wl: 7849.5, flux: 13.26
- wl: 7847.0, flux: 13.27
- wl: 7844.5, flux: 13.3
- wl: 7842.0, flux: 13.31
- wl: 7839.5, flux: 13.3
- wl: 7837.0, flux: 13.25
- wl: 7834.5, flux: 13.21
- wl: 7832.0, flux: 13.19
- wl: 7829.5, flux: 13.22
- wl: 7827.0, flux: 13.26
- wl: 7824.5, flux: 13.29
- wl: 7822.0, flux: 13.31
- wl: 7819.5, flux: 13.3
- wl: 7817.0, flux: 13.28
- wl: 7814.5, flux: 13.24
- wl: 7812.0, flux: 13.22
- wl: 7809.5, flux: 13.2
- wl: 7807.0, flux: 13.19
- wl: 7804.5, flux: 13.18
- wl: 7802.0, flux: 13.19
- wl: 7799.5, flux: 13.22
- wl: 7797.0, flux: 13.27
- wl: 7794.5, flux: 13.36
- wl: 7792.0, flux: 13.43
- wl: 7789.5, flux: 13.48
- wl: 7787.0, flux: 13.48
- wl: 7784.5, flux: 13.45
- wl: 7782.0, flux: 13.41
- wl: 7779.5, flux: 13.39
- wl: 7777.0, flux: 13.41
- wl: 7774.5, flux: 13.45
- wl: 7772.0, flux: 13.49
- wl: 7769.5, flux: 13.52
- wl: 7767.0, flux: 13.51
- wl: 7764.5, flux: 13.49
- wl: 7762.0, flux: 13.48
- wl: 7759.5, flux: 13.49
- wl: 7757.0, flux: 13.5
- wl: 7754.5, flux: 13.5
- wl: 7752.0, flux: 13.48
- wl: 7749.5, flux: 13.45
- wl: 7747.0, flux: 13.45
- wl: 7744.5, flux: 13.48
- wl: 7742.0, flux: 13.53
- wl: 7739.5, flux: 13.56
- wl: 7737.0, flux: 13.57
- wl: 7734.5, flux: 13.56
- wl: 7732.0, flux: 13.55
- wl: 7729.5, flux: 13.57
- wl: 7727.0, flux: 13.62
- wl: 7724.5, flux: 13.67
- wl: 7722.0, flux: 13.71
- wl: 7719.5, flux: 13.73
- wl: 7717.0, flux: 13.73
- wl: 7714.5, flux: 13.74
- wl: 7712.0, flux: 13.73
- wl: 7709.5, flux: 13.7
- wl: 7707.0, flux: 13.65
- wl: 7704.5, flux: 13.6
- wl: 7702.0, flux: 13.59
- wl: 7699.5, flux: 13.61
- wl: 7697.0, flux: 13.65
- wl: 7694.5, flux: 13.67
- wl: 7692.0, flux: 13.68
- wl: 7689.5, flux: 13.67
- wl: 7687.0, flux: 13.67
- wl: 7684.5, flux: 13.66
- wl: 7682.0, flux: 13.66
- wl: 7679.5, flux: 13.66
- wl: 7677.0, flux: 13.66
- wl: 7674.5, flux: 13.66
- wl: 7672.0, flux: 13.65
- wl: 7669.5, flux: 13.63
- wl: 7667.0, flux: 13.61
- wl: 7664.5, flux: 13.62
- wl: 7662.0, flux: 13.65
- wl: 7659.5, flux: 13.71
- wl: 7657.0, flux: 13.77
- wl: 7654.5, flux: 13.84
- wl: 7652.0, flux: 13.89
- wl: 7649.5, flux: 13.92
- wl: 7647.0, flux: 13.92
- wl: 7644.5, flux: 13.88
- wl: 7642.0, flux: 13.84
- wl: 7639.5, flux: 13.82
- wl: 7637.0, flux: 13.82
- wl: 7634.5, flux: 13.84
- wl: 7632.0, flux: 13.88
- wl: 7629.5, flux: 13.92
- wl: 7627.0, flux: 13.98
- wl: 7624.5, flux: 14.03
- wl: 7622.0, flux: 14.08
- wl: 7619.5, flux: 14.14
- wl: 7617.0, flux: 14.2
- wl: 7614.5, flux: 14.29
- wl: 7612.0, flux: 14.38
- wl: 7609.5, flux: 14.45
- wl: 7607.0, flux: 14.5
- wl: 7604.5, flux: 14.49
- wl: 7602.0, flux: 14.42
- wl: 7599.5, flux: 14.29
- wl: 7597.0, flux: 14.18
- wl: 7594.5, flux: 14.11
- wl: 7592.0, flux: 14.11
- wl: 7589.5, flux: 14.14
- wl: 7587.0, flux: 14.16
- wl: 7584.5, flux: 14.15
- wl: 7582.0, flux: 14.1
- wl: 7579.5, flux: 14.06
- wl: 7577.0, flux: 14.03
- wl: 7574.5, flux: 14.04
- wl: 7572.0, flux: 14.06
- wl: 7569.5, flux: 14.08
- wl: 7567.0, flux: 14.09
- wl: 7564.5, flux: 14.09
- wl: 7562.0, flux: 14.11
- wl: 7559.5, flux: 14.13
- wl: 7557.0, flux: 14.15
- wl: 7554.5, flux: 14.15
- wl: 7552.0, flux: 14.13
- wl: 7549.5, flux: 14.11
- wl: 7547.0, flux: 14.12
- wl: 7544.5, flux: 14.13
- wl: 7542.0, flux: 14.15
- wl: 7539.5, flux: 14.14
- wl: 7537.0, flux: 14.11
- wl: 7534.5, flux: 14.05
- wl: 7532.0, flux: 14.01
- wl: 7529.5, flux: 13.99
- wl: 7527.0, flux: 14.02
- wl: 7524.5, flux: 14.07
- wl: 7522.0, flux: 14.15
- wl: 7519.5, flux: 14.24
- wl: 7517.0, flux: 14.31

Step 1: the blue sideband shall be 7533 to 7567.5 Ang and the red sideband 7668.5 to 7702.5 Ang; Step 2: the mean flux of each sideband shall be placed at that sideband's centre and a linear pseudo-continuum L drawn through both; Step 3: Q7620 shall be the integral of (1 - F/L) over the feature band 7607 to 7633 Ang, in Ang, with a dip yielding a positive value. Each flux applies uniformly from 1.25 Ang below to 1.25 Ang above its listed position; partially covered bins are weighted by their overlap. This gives -0.5 Ang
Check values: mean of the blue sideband 14.1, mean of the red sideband 13.7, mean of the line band 14.2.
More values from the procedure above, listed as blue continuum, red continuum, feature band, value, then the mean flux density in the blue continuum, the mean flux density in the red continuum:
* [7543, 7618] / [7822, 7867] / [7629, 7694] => 0.7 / 14.2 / 13.3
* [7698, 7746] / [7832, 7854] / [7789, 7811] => 0.2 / 13.6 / 13.3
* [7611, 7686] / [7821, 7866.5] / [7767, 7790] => 0.0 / 13.9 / 13.3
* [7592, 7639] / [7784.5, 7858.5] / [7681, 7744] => 0.5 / 14.2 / 13.3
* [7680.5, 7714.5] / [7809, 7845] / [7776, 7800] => 0.0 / 13.7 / 13.3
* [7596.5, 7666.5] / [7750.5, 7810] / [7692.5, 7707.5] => 0.1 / 14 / 13.4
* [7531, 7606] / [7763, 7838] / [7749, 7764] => 0.0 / 14.1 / 13.3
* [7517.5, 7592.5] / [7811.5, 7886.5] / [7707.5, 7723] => -0.1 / 14.1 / 13.2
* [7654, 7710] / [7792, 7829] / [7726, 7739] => -0.1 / 13.7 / 13.3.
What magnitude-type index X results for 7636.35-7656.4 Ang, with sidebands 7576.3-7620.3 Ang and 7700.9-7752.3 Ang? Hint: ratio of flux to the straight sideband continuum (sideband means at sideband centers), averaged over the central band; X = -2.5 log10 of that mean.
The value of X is 0.01 mag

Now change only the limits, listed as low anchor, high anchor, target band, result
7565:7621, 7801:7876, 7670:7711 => 0.01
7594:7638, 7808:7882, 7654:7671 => 0.02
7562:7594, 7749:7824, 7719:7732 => 0.00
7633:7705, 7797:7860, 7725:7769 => 0.00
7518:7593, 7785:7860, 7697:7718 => 0.00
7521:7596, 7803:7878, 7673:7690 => 0.00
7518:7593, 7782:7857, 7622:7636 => -0.01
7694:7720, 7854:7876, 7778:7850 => 0.01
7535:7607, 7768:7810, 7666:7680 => 0.01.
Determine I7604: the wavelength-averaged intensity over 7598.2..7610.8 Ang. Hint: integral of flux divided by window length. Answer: 14.4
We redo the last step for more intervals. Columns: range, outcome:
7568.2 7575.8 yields 14.1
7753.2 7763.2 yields 13.5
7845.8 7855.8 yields 13.3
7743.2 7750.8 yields 13.5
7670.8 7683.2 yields 13.7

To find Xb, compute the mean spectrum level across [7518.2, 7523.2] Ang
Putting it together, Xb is 14.2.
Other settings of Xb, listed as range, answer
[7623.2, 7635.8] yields 13.9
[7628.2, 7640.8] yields 13.9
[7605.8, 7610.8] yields 14.5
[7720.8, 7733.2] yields 13.6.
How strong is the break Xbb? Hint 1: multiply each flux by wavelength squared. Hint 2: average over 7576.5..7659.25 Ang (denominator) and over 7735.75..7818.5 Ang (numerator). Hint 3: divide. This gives 1.0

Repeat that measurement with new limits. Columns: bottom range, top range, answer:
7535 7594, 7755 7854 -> 1.01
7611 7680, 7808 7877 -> 1.01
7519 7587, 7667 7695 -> 1.00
